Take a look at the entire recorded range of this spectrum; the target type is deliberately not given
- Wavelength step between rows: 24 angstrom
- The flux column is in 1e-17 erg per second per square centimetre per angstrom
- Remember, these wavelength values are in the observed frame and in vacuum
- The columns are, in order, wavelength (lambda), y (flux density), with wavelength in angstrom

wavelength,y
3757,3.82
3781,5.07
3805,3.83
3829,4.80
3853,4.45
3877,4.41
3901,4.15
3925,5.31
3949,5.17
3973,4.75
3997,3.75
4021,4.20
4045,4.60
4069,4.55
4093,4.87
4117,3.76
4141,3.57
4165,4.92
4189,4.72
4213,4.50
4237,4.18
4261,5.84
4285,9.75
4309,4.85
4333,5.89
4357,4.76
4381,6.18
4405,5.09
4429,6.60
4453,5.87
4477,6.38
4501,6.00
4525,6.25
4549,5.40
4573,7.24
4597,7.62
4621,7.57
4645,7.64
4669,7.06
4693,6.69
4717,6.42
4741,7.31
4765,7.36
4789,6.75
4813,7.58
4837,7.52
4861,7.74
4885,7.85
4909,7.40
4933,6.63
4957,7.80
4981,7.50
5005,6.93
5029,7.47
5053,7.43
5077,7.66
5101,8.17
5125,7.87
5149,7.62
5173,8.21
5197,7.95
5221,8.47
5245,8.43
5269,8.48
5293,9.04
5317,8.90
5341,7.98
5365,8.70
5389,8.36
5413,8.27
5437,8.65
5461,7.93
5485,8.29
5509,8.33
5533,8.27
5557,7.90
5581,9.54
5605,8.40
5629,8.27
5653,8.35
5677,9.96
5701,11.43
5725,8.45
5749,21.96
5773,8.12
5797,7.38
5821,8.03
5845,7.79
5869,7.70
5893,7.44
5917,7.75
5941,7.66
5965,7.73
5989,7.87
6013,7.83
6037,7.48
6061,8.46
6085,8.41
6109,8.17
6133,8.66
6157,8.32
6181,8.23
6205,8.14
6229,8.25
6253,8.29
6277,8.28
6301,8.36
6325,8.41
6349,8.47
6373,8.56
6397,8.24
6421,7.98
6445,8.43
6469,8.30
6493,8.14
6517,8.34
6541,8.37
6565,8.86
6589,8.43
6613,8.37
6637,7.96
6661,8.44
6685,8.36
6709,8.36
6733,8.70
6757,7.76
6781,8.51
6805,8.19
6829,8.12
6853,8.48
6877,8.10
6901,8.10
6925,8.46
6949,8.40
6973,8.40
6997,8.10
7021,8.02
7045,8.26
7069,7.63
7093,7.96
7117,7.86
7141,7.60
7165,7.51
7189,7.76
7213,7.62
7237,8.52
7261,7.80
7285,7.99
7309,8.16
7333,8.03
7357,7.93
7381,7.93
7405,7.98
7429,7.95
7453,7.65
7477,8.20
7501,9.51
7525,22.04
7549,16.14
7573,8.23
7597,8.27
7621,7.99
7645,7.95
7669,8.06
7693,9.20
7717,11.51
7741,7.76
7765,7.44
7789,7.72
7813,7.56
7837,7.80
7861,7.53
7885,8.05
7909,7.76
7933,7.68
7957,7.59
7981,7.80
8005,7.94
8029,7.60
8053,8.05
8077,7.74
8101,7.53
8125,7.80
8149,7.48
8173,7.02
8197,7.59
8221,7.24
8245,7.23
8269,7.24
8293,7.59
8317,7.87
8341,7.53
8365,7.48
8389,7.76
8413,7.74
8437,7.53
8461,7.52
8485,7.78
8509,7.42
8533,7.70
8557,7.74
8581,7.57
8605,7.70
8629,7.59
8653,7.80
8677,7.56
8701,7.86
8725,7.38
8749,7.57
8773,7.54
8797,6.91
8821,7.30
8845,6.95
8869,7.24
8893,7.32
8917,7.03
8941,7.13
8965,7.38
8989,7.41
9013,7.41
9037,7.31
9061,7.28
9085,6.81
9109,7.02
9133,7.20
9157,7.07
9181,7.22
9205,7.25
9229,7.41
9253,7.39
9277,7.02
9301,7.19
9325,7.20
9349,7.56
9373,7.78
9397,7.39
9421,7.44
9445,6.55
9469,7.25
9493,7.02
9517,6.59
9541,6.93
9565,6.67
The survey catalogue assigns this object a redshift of 0.147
